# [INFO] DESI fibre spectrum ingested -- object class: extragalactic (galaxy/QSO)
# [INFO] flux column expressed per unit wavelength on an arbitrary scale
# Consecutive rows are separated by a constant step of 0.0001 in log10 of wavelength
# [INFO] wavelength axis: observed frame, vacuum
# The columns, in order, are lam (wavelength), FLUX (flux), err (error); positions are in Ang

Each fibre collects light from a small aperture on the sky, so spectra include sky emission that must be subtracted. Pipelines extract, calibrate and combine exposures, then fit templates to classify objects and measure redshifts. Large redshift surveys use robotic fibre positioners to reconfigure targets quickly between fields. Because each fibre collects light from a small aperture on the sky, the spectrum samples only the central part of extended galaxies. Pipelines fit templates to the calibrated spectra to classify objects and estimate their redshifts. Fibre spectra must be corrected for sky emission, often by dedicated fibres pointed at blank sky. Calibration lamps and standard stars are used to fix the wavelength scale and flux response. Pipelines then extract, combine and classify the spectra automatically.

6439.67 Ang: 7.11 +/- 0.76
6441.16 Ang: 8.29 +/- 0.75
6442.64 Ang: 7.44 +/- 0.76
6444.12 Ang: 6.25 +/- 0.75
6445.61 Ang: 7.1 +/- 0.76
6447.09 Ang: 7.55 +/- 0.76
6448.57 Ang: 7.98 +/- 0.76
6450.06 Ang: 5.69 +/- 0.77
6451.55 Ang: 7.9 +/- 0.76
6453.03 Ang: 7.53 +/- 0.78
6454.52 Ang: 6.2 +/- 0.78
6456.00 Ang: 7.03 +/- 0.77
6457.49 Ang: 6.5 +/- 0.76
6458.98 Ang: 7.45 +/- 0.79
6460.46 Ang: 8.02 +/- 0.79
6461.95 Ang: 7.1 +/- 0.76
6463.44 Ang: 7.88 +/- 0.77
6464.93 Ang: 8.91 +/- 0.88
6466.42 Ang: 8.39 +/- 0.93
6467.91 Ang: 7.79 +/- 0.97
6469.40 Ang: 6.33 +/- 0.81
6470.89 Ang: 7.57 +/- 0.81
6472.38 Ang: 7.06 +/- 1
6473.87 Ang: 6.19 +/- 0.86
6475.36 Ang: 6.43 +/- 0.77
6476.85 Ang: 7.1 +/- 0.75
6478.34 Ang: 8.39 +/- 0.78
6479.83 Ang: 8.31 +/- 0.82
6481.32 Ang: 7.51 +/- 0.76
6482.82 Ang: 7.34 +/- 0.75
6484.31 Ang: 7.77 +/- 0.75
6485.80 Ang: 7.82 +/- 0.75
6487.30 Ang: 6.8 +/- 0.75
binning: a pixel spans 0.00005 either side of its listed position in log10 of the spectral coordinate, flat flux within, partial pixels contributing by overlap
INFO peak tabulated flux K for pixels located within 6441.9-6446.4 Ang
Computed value 7.44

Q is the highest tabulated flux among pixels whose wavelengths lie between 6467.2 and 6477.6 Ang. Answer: 7.79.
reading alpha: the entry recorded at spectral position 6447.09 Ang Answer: 7.55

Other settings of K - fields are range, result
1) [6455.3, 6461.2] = 8.02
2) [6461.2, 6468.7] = 8.91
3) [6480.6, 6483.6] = 7.51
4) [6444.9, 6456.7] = 7.98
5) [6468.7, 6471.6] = 7.57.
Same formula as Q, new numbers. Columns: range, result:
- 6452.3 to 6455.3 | 7.53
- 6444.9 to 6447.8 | 7.55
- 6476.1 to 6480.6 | 8.39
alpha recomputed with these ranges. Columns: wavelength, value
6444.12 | 6.25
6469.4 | 6.33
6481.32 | 7.51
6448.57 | 7.98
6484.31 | 7.77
